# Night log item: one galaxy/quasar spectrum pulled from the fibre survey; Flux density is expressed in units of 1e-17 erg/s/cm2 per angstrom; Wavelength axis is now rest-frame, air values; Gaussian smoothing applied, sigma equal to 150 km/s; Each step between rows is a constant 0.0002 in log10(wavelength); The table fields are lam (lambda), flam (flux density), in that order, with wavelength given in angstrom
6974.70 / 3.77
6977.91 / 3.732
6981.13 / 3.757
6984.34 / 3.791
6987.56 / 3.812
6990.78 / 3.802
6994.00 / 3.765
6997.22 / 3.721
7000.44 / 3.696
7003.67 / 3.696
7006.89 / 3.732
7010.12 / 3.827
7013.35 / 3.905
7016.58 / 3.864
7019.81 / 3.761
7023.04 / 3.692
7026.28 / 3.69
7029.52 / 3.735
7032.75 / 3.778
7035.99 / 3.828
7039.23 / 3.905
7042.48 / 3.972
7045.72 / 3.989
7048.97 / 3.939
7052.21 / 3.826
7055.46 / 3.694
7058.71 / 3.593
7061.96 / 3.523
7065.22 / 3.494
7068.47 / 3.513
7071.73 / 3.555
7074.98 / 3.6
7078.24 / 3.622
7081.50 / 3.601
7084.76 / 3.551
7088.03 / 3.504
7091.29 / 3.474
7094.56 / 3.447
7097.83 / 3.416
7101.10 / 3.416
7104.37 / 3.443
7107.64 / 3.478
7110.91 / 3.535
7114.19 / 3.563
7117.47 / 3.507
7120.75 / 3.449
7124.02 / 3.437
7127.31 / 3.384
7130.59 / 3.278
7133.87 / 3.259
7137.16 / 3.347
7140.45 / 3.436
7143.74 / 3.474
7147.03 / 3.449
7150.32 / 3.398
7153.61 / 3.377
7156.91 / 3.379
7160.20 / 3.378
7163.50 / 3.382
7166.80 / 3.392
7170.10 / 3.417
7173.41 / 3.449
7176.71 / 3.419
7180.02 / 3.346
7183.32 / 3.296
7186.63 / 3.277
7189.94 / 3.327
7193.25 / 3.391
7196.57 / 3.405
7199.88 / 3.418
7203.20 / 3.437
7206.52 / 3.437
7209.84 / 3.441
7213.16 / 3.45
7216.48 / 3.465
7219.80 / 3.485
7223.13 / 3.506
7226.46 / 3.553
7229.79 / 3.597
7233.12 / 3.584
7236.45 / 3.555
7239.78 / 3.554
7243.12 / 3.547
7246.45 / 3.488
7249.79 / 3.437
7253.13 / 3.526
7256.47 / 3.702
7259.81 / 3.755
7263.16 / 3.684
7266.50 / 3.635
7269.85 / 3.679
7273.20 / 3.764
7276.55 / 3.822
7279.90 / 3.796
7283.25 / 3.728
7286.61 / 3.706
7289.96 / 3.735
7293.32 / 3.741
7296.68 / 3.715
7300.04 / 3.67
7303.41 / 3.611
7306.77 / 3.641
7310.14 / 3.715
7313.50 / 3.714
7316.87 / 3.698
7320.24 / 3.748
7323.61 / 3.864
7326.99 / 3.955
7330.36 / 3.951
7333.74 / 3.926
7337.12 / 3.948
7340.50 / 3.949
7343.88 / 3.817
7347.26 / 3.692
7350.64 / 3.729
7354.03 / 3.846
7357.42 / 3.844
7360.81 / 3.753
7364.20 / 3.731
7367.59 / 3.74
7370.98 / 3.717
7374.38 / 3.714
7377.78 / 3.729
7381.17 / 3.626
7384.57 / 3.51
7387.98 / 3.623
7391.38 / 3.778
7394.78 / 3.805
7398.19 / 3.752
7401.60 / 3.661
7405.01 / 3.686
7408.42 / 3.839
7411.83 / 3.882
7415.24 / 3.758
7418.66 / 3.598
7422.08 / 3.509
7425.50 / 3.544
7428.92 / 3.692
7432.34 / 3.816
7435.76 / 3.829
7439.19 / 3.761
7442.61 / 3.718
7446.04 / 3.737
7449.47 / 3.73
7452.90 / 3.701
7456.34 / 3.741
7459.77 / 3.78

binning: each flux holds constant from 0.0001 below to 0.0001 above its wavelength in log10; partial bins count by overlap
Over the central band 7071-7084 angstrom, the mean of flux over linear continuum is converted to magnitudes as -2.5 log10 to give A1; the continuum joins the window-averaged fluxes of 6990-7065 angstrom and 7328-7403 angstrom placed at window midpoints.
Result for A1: 0.052 mag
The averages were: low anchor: 3.77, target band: 3.6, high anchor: 3.77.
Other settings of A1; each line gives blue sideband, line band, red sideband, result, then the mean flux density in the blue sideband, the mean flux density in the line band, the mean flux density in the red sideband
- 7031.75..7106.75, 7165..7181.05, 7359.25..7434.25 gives 0.08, 3.63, 3.41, 3.7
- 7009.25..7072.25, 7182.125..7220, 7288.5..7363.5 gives 0.11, 3.76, 3.4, 3.78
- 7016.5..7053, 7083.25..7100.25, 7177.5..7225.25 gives 0.06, 3.83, 3.47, 3.41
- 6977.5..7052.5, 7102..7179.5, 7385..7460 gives 0.11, 3.8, 3.42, 3.72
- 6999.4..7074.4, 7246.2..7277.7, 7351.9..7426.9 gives 0.02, 3.75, 3.65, 3.71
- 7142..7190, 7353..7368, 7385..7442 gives -0.04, 3.39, 3.78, 3.72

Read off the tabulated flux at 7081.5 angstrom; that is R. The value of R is 3.601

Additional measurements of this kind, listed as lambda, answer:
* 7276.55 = 3.822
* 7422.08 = 3.509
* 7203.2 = 3.437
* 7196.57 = 3.405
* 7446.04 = 3.737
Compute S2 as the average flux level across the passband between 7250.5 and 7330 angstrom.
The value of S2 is 3.72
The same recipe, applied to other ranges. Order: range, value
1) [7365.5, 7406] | 3.7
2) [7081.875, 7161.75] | 3.44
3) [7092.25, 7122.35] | 3.47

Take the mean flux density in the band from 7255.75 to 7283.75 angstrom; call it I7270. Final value 3.73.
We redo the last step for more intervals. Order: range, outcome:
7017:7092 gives 3.69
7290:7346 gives 3.79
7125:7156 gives 3.38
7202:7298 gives 3.61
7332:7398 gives 3.76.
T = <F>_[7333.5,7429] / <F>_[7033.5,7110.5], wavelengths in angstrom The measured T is 1.0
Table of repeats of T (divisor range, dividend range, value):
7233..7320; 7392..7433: 1.01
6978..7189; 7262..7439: 1.05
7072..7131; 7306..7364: 1.09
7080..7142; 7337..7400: 1.09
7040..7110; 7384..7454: 1.03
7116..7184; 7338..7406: 1.10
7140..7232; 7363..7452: 1.08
